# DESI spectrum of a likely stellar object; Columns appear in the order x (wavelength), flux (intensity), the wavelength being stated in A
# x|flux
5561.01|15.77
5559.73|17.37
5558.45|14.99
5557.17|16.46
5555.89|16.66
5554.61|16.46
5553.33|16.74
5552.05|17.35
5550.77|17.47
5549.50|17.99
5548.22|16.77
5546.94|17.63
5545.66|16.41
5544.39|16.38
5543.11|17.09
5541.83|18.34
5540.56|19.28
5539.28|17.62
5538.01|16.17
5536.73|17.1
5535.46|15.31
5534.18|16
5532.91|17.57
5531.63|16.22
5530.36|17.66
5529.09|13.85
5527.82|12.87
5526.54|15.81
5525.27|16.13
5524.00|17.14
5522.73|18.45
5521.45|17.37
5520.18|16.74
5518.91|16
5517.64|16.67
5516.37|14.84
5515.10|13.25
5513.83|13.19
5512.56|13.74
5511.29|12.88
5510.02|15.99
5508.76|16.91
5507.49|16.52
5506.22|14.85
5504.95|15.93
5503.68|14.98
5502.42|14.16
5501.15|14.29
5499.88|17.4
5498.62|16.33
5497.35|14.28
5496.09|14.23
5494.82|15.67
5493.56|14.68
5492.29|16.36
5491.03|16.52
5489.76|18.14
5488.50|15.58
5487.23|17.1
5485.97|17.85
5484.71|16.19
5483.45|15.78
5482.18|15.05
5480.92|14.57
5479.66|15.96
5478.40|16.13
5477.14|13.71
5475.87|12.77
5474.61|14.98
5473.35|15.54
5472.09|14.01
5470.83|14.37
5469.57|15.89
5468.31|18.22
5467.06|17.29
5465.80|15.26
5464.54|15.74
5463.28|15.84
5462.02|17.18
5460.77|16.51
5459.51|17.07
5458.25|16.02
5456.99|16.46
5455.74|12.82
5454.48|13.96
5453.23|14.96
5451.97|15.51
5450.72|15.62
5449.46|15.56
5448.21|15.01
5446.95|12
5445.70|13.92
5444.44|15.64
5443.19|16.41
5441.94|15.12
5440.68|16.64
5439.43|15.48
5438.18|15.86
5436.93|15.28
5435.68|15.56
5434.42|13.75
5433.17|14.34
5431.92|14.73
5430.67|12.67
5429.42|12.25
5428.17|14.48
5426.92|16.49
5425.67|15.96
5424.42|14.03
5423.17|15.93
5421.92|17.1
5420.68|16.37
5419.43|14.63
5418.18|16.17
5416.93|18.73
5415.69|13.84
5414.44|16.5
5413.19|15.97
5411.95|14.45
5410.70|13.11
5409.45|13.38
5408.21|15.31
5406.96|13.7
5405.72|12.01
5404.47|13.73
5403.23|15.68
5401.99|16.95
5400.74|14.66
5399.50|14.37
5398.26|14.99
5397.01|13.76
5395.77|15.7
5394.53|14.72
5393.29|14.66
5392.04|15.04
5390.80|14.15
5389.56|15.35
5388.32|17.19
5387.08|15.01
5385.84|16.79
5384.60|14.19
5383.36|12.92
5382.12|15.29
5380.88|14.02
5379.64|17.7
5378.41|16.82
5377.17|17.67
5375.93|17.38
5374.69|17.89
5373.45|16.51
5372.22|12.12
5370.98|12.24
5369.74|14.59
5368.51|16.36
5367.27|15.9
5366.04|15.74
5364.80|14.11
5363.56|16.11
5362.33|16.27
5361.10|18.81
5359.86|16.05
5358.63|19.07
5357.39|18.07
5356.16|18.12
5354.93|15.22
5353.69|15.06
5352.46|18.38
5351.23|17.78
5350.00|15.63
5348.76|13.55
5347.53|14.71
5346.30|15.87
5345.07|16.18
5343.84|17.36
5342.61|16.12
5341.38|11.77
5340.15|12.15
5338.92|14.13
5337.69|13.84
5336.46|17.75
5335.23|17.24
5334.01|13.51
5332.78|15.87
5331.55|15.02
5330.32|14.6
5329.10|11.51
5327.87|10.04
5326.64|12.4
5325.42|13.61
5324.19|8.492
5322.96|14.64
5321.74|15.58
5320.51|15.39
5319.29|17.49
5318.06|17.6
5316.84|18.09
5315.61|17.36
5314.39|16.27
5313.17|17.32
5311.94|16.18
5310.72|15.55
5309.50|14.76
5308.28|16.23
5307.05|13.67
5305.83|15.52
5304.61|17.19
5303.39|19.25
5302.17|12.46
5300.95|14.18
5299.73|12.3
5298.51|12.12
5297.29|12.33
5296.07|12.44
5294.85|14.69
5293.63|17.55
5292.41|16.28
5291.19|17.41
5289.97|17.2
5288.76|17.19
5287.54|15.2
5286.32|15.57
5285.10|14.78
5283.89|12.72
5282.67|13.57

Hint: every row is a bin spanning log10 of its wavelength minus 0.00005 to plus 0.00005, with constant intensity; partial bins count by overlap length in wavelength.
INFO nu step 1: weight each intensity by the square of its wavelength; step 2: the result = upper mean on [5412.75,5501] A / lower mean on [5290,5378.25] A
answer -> 1.1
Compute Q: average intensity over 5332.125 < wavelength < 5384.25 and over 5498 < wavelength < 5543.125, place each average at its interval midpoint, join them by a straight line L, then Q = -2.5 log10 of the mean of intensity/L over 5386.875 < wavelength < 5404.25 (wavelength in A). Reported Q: 0.047 mag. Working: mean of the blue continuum 15.8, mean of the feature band 15.1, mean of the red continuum 15.9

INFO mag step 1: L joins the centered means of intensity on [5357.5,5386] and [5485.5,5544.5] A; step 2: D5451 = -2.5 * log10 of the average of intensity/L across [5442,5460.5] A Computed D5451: 0.06 mag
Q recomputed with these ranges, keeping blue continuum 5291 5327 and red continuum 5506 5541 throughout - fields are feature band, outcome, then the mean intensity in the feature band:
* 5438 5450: 0.035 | 15.1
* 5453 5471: -0.014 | 15.9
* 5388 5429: 0.029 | 15.1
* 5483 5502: -0.013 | 16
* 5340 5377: -0.041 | 15.9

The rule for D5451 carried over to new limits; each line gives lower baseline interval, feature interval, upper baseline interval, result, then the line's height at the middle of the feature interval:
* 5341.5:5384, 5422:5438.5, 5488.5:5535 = 0.076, 15.8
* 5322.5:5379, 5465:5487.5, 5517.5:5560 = 0.044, 16.2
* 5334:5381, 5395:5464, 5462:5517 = 0.039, 15.6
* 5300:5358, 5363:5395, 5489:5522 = -0.005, 15.3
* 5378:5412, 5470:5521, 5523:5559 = 0.050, 16.1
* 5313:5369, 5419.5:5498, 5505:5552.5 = 0.040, 16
